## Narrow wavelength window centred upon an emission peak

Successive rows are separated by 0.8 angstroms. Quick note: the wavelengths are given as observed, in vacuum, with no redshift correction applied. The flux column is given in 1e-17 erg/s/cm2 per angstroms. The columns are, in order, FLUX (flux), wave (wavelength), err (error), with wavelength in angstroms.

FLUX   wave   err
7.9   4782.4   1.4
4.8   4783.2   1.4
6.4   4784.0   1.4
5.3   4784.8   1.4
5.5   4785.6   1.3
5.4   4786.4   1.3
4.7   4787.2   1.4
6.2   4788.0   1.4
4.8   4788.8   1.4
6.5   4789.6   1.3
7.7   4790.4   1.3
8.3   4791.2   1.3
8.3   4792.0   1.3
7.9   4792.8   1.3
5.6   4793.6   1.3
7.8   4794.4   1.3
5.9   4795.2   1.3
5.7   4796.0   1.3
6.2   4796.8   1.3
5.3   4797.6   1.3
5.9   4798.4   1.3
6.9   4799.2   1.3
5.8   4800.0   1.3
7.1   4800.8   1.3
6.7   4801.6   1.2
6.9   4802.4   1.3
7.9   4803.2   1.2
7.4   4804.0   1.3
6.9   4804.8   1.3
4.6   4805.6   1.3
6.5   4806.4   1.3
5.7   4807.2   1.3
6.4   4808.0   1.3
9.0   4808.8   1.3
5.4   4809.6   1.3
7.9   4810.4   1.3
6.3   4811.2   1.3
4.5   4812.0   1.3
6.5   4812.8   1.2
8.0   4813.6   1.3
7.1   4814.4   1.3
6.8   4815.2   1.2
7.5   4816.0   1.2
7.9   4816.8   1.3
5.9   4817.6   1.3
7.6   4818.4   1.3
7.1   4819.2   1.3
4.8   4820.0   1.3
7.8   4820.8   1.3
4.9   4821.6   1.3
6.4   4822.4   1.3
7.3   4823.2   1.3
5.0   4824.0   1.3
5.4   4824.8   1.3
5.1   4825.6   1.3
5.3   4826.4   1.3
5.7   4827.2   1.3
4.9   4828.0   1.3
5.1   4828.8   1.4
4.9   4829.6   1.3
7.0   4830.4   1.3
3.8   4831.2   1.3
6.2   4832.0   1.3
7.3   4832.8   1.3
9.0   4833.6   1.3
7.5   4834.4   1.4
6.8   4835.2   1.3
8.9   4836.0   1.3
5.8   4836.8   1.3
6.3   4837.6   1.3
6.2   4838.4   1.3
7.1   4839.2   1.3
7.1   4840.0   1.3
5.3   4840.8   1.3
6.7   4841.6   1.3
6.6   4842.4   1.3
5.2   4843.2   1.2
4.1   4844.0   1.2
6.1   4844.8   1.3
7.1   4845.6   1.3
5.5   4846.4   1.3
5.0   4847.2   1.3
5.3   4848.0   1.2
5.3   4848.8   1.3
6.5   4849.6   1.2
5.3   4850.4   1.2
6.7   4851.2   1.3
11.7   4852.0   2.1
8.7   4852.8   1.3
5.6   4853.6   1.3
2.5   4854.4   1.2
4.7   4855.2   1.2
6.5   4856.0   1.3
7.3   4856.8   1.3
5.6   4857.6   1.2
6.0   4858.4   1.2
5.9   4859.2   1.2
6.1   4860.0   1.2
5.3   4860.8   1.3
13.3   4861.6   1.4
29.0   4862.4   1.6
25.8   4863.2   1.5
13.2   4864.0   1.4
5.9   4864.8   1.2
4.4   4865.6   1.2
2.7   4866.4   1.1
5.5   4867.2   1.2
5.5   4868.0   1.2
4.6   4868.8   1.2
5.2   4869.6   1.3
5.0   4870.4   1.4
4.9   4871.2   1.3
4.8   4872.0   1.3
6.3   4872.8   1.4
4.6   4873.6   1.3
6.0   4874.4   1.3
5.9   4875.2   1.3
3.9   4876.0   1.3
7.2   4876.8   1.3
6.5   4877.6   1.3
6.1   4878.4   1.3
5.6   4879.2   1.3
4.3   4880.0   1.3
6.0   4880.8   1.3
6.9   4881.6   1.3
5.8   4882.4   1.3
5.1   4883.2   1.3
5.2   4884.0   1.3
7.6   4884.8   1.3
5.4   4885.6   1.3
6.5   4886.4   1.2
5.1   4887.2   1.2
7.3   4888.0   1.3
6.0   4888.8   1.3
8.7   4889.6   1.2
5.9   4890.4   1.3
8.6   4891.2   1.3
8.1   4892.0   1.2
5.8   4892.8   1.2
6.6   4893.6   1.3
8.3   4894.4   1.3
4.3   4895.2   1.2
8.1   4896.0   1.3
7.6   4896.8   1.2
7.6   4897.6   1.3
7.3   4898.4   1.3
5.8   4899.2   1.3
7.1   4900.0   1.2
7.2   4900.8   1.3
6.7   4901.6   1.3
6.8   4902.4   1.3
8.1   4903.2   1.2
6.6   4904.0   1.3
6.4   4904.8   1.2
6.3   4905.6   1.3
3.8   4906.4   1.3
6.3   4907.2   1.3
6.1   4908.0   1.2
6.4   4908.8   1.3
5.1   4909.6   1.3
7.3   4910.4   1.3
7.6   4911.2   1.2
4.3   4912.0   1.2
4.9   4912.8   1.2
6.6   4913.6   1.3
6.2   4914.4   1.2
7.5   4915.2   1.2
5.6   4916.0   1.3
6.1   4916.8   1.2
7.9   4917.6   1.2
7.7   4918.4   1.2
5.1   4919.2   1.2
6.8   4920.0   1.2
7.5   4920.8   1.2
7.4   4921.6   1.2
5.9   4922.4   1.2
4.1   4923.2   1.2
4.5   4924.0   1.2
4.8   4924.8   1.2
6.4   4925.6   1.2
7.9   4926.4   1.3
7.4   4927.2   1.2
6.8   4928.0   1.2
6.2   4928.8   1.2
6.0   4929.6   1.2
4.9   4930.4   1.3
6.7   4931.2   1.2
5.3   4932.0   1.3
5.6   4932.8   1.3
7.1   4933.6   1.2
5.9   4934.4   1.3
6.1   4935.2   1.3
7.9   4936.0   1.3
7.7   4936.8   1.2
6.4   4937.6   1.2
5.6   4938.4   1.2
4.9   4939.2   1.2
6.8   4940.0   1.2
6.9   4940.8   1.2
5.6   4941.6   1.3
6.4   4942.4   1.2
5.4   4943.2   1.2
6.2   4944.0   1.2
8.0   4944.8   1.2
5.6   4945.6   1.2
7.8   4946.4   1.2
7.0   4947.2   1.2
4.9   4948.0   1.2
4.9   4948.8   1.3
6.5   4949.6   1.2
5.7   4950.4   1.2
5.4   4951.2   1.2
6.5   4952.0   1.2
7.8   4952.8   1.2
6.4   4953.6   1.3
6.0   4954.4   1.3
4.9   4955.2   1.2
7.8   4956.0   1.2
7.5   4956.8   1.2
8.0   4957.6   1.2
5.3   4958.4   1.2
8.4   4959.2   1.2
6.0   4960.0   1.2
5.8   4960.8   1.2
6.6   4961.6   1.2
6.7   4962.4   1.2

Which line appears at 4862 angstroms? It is H-gamma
